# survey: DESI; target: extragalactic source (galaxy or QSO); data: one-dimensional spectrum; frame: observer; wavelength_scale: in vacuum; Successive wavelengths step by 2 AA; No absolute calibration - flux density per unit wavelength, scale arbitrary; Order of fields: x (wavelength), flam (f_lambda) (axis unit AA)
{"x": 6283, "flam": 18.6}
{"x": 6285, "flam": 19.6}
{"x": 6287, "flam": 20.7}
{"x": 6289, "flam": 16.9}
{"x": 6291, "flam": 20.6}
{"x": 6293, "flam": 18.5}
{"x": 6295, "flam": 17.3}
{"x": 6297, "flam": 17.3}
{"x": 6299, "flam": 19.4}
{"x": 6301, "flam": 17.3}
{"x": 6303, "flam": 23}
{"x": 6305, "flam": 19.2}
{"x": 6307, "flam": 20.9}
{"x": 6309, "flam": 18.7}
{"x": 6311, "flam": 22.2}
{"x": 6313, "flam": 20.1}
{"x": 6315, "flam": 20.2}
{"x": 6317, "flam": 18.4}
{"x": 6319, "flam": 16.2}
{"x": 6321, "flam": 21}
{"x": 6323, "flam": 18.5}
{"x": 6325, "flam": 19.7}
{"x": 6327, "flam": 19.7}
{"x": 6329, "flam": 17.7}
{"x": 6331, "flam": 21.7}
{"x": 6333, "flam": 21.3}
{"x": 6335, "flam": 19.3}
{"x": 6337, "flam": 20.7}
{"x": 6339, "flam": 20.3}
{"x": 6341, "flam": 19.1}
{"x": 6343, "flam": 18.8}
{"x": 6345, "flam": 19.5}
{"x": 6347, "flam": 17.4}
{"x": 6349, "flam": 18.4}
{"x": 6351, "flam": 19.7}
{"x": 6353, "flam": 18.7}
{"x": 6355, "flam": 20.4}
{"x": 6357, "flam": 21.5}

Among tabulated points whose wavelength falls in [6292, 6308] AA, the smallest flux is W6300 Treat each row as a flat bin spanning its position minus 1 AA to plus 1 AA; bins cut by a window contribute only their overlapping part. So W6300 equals 17.3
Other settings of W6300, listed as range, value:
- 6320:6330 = 17.7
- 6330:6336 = 19.3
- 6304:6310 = 18.7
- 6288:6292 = 16.9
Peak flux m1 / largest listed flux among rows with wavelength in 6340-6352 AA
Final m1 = 19.7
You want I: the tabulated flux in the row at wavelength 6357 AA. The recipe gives 21.5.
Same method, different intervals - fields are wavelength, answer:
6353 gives 18.7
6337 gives 20.7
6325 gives 19.7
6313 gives 20.1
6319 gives 16.2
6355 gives 20.4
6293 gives 18.5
